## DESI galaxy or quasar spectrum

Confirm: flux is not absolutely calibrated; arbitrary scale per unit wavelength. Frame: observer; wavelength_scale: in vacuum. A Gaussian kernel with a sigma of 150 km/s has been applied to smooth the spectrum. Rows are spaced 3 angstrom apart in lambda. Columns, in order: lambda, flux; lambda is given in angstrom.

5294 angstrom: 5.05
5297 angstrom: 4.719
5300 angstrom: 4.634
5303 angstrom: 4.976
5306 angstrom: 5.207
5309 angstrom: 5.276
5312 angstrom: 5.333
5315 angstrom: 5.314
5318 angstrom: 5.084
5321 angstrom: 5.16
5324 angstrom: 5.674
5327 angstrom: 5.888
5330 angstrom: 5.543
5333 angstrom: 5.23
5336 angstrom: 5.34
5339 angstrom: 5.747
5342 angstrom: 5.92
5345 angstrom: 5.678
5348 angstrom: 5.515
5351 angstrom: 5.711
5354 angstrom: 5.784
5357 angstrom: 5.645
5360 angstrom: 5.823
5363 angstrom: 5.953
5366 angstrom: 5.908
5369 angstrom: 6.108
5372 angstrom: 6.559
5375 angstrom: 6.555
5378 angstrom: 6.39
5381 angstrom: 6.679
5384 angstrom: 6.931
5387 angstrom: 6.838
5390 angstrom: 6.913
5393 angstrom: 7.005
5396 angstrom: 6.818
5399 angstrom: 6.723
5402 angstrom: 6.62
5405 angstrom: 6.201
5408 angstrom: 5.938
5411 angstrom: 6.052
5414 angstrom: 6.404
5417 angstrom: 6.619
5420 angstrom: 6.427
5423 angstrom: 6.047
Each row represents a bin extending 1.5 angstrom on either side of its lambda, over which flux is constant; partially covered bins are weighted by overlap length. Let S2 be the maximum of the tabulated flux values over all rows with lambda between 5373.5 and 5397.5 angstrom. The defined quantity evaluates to 7.005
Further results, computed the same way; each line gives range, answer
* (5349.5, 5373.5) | 6.559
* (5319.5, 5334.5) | 5.888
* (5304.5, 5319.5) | 5.333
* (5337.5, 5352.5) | 5.92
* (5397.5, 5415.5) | 6.723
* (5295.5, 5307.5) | 5.207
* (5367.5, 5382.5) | 6.679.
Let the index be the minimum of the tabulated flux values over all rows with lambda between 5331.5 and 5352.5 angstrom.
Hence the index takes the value 5.23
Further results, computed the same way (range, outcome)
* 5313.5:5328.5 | 5.084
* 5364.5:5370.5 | 5.908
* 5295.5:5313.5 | 4.634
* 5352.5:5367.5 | 5.645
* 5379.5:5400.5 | 6.679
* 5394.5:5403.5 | 6.62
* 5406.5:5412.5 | 5.938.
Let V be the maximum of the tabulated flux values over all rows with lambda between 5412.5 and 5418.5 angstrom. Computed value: 6.619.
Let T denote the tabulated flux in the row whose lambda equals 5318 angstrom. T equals 5.084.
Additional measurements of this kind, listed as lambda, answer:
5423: 6.047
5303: 4.976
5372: 6.559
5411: 6.052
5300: 4.634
